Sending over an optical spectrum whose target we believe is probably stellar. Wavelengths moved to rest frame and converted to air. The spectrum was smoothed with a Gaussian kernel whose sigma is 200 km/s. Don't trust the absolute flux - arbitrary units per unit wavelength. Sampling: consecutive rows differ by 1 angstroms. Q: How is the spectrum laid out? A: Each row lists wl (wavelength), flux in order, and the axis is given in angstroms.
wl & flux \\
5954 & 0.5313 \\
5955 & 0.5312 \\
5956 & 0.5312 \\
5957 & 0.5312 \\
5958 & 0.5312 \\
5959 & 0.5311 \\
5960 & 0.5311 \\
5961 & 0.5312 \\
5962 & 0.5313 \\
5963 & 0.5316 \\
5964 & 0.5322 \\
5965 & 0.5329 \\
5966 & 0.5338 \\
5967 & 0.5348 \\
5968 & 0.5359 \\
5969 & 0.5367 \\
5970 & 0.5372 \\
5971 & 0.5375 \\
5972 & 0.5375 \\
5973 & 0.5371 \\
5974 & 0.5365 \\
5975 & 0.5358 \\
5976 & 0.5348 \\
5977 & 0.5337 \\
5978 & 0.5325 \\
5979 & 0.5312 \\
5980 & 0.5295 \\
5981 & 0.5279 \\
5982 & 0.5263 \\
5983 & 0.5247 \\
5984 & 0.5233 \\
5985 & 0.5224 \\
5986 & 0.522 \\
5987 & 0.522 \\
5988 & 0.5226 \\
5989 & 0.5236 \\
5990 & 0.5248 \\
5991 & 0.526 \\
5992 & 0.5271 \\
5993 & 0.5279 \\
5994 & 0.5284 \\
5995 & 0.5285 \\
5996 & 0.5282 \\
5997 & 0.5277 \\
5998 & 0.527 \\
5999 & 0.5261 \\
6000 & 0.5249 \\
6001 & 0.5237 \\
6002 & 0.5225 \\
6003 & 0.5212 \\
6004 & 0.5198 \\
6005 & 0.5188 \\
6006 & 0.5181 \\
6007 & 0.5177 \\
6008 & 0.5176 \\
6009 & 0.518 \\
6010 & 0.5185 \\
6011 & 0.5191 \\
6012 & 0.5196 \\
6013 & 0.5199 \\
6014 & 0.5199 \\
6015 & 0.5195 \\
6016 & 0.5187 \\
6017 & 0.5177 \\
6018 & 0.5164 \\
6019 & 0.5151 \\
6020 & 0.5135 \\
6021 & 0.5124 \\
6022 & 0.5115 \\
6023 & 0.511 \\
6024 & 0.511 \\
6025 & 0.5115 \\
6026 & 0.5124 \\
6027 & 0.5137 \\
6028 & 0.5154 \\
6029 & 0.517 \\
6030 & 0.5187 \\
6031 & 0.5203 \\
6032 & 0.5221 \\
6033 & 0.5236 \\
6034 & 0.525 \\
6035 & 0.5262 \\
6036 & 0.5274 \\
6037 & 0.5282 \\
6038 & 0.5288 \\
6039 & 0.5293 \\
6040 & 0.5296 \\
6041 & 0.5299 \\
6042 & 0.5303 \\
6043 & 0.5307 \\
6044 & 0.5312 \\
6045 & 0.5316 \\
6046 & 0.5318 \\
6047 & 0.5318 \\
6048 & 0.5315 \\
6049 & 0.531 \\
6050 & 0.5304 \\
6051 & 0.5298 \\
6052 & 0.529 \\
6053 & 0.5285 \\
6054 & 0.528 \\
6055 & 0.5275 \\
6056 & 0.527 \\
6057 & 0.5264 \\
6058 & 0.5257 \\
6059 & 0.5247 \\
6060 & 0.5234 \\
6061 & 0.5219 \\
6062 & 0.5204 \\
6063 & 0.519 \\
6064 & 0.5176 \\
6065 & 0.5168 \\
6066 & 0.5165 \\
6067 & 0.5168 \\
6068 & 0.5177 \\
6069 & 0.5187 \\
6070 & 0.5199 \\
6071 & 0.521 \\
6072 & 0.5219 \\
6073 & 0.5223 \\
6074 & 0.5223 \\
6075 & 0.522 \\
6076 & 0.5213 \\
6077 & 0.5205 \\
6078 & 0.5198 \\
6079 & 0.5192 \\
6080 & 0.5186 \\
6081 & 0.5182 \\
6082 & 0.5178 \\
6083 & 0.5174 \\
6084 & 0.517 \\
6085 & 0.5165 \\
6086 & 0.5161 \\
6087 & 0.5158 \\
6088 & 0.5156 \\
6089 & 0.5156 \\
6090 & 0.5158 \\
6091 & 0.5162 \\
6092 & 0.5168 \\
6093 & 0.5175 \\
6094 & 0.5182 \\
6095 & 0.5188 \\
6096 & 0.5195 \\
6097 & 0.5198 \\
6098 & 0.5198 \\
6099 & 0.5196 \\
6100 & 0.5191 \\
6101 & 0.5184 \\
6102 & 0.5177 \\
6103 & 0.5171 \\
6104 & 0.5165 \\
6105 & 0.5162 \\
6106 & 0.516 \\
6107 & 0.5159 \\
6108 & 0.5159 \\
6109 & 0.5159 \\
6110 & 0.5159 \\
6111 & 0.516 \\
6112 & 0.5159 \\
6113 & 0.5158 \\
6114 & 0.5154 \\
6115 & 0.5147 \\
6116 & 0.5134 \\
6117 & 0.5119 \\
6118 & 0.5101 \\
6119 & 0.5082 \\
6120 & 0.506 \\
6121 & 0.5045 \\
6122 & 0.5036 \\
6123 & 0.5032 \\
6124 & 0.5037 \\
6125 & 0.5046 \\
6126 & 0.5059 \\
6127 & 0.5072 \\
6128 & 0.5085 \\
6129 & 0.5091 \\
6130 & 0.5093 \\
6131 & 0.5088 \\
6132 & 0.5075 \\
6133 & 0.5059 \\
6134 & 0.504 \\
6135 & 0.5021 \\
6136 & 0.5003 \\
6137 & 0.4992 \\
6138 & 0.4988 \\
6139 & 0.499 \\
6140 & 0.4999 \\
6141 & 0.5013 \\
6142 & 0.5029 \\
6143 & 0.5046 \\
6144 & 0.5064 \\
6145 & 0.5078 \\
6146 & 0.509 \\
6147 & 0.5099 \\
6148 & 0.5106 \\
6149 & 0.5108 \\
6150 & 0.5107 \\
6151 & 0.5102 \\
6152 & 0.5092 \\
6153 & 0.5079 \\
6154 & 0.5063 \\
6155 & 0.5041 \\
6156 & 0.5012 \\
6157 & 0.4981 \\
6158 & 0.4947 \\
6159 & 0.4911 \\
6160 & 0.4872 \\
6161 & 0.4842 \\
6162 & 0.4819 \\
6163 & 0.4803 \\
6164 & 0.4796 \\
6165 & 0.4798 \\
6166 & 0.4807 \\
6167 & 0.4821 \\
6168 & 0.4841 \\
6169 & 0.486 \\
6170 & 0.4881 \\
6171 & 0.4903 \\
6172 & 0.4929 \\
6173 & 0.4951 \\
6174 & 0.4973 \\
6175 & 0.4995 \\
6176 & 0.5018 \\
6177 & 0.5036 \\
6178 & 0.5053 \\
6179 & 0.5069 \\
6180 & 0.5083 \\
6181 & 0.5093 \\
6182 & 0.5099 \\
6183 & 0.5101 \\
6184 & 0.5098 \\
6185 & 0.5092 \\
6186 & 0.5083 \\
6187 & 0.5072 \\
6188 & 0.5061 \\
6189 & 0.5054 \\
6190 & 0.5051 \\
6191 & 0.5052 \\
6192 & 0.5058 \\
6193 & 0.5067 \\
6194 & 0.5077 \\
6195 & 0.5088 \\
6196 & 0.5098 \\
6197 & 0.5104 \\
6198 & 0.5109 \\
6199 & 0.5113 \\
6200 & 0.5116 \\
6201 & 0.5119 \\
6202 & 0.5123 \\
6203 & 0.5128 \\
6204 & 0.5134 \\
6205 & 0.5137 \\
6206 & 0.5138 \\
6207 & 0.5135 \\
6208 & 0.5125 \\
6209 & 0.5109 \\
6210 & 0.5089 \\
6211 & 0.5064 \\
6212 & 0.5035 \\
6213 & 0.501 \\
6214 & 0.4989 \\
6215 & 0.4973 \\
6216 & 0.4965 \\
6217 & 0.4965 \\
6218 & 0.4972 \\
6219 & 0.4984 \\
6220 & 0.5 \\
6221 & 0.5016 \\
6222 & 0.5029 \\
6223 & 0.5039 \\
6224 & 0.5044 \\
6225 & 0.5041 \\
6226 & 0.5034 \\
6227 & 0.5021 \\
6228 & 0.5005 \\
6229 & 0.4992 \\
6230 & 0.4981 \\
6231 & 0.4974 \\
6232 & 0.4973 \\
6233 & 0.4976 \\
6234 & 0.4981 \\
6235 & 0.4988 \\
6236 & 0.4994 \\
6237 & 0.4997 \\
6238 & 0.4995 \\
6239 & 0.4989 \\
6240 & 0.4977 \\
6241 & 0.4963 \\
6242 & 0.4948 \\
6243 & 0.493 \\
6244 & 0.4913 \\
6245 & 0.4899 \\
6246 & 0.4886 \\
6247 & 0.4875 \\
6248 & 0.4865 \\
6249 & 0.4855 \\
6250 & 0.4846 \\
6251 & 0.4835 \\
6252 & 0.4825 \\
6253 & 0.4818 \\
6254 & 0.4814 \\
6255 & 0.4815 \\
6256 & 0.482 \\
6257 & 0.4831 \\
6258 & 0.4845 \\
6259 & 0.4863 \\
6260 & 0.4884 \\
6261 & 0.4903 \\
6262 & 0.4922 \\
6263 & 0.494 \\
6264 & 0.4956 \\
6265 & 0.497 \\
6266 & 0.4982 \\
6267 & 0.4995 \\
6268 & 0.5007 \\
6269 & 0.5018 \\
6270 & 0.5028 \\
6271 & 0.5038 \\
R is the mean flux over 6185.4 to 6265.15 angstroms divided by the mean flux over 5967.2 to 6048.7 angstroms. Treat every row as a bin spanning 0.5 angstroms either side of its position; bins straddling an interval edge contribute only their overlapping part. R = 0.95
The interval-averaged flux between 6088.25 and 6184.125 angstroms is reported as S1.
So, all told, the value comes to 0.506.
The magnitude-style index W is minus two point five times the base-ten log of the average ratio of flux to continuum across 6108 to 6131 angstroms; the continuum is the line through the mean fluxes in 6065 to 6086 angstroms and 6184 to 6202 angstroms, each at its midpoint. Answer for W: 0.01 mag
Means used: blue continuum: 0.519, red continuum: 0.508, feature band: 0.51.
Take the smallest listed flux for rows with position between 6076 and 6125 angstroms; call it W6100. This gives 0.5032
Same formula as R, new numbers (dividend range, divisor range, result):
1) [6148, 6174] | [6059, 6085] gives 0.95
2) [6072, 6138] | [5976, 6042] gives 0.98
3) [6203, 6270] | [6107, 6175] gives 0.99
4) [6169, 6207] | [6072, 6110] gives 0.98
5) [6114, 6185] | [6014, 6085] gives 0.96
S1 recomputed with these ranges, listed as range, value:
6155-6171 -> 0.487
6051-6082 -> 0.522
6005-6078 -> 0.522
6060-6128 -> 0.516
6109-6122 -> 0.512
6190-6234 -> 0.505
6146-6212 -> 0.503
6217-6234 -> 0.5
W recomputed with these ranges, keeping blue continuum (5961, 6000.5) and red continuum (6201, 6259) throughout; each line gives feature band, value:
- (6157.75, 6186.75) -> 0.022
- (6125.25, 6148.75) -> 0.010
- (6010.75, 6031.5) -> 0.018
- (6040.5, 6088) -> -0.008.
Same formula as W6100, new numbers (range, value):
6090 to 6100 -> 0.5158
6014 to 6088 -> 0.511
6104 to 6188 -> 0.4796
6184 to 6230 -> 0.4965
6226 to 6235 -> 0.4973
